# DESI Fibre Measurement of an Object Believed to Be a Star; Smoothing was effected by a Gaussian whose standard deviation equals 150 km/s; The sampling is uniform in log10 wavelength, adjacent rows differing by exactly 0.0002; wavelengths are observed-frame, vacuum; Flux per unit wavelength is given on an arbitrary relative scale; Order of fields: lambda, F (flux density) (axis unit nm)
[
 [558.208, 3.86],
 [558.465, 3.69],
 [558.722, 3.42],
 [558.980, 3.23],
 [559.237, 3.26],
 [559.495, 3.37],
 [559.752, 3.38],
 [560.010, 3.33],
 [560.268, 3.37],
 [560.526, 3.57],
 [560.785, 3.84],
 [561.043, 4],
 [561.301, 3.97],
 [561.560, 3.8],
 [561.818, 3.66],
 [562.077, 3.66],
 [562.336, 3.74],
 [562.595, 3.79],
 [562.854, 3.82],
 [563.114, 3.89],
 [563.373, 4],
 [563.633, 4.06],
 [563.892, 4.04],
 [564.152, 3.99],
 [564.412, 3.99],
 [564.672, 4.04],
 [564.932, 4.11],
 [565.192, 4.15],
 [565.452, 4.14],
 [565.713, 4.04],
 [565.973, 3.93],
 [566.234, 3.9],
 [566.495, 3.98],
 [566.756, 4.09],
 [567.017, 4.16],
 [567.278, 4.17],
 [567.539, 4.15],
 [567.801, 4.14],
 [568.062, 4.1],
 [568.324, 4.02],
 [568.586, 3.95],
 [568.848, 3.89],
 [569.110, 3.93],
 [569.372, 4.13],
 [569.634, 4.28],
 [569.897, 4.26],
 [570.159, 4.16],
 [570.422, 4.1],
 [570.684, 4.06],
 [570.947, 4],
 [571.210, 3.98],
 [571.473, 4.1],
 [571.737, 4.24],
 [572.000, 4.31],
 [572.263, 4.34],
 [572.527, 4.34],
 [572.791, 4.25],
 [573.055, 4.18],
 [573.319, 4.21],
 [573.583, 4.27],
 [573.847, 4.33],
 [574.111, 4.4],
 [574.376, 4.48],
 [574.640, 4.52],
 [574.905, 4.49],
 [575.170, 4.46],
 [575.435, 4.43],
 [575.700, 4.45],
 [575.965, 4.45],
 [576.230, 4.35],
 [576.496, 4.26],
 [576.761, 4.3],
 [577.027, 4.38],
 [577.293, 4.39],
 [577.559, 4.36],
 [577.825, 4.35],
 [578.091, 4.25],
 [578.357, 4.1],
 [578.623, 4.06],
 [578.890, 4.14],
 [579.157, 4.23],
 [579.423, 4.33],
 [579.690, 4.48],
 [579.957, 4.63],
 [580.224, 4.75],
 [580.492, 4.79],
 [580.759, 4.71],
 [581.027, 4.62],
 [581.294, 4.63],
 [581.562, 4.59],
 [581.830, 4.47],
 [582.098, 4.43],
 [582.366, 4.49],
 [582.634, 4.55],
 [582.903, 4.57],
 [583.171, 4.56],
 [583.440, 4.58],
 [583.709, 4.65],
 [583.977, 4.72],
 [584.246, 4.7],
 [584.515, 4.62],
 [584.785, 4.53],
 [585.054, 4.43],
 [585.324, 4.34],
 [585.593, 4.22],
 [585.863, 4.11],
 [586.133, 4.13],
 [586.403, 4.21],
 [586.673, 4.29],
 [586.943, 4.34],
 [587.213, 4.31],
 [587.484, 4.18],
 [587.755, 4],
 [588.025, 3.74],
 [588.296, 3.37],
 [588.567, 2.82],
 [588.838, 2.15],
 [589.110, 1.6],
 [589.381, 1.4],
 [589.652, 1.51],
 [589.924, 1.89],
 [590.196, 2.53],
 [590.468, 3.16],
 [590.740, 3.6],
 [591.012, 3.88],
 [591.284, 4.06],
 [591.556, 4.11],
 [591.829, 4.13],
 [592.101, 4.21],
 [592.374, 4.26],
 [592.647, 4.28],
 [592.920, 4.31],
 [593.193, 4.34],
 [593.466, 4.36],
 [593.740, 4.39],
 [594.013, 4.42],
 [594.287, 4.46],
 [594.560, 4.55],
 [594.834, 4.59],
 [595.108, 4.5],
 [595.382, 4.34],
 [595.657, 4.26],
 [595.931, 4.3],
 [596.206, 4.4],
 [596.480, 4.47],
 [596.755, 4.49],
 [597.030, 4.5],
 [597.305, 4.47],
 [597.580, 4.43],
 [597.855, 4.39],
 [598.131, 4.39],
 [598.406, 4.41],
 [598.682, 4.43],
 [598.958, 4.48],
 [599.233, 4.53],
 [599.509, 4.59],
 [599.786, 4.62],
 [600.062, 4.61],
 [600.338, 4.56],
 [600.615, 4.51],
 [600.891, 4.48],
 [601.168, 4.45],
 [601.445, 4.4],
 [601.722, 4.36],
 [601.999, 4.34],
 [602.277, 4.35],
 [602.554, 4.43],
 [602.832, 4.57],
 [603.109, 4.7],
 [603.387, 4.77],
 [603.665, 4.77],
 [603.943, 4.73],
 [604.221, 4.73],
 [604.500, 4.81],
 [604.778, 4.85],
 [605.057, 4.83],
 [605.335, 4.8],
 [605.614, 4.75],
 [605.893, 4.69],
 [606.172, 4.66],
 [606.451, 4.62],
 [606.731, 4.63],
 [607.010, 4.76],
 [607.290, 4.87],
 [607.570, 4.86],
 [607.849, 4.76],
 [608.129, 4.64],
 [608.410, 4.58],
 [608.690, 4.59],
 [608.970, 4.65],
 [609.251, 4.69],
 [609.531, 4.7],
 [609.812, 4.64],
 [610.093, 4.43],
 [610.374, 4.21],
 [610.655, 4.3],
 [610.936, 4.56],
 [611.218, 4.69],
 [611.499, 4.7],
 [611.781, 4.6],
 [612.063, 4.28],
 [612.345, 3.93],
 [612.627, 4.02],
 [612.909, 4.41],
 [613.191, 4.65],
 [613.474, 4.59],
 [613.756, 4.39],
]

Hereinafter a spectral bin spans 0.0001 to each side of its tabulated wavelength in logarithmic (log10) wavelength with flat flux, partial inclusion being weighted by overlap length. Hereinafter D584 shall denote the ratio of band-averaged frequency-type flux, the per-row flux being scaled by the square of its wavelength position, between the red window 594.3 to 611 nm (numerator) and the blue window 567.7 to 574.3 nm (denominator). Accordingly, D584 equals 1.2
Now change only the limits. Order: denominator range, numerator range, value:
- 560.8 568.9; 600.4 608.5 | 1.34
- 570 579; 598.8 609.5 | 1.20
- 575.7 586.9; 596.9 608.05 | 1.11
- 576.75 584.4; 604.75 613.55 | 1.13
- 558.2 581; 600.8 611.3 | 1.28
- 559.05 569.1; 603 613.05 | 1.38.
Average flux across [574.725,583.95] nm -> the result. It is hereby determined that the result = 4.45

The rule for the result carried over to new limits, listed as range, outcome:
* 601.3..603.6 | 4.5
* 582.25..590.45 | 3.77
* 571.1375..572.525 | 4.22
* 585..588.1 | 4.19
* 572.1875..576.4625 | 4.37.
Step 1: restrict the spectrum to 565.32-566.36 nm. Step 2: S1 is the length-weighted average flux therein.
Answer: 4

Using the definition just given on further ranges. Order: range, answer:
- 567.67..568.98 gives 4.02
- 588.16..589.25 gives 2.48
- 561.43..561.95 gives 3.73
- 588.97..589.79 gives 1.51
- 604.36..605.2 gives 4.83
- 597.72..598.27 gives 4.39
